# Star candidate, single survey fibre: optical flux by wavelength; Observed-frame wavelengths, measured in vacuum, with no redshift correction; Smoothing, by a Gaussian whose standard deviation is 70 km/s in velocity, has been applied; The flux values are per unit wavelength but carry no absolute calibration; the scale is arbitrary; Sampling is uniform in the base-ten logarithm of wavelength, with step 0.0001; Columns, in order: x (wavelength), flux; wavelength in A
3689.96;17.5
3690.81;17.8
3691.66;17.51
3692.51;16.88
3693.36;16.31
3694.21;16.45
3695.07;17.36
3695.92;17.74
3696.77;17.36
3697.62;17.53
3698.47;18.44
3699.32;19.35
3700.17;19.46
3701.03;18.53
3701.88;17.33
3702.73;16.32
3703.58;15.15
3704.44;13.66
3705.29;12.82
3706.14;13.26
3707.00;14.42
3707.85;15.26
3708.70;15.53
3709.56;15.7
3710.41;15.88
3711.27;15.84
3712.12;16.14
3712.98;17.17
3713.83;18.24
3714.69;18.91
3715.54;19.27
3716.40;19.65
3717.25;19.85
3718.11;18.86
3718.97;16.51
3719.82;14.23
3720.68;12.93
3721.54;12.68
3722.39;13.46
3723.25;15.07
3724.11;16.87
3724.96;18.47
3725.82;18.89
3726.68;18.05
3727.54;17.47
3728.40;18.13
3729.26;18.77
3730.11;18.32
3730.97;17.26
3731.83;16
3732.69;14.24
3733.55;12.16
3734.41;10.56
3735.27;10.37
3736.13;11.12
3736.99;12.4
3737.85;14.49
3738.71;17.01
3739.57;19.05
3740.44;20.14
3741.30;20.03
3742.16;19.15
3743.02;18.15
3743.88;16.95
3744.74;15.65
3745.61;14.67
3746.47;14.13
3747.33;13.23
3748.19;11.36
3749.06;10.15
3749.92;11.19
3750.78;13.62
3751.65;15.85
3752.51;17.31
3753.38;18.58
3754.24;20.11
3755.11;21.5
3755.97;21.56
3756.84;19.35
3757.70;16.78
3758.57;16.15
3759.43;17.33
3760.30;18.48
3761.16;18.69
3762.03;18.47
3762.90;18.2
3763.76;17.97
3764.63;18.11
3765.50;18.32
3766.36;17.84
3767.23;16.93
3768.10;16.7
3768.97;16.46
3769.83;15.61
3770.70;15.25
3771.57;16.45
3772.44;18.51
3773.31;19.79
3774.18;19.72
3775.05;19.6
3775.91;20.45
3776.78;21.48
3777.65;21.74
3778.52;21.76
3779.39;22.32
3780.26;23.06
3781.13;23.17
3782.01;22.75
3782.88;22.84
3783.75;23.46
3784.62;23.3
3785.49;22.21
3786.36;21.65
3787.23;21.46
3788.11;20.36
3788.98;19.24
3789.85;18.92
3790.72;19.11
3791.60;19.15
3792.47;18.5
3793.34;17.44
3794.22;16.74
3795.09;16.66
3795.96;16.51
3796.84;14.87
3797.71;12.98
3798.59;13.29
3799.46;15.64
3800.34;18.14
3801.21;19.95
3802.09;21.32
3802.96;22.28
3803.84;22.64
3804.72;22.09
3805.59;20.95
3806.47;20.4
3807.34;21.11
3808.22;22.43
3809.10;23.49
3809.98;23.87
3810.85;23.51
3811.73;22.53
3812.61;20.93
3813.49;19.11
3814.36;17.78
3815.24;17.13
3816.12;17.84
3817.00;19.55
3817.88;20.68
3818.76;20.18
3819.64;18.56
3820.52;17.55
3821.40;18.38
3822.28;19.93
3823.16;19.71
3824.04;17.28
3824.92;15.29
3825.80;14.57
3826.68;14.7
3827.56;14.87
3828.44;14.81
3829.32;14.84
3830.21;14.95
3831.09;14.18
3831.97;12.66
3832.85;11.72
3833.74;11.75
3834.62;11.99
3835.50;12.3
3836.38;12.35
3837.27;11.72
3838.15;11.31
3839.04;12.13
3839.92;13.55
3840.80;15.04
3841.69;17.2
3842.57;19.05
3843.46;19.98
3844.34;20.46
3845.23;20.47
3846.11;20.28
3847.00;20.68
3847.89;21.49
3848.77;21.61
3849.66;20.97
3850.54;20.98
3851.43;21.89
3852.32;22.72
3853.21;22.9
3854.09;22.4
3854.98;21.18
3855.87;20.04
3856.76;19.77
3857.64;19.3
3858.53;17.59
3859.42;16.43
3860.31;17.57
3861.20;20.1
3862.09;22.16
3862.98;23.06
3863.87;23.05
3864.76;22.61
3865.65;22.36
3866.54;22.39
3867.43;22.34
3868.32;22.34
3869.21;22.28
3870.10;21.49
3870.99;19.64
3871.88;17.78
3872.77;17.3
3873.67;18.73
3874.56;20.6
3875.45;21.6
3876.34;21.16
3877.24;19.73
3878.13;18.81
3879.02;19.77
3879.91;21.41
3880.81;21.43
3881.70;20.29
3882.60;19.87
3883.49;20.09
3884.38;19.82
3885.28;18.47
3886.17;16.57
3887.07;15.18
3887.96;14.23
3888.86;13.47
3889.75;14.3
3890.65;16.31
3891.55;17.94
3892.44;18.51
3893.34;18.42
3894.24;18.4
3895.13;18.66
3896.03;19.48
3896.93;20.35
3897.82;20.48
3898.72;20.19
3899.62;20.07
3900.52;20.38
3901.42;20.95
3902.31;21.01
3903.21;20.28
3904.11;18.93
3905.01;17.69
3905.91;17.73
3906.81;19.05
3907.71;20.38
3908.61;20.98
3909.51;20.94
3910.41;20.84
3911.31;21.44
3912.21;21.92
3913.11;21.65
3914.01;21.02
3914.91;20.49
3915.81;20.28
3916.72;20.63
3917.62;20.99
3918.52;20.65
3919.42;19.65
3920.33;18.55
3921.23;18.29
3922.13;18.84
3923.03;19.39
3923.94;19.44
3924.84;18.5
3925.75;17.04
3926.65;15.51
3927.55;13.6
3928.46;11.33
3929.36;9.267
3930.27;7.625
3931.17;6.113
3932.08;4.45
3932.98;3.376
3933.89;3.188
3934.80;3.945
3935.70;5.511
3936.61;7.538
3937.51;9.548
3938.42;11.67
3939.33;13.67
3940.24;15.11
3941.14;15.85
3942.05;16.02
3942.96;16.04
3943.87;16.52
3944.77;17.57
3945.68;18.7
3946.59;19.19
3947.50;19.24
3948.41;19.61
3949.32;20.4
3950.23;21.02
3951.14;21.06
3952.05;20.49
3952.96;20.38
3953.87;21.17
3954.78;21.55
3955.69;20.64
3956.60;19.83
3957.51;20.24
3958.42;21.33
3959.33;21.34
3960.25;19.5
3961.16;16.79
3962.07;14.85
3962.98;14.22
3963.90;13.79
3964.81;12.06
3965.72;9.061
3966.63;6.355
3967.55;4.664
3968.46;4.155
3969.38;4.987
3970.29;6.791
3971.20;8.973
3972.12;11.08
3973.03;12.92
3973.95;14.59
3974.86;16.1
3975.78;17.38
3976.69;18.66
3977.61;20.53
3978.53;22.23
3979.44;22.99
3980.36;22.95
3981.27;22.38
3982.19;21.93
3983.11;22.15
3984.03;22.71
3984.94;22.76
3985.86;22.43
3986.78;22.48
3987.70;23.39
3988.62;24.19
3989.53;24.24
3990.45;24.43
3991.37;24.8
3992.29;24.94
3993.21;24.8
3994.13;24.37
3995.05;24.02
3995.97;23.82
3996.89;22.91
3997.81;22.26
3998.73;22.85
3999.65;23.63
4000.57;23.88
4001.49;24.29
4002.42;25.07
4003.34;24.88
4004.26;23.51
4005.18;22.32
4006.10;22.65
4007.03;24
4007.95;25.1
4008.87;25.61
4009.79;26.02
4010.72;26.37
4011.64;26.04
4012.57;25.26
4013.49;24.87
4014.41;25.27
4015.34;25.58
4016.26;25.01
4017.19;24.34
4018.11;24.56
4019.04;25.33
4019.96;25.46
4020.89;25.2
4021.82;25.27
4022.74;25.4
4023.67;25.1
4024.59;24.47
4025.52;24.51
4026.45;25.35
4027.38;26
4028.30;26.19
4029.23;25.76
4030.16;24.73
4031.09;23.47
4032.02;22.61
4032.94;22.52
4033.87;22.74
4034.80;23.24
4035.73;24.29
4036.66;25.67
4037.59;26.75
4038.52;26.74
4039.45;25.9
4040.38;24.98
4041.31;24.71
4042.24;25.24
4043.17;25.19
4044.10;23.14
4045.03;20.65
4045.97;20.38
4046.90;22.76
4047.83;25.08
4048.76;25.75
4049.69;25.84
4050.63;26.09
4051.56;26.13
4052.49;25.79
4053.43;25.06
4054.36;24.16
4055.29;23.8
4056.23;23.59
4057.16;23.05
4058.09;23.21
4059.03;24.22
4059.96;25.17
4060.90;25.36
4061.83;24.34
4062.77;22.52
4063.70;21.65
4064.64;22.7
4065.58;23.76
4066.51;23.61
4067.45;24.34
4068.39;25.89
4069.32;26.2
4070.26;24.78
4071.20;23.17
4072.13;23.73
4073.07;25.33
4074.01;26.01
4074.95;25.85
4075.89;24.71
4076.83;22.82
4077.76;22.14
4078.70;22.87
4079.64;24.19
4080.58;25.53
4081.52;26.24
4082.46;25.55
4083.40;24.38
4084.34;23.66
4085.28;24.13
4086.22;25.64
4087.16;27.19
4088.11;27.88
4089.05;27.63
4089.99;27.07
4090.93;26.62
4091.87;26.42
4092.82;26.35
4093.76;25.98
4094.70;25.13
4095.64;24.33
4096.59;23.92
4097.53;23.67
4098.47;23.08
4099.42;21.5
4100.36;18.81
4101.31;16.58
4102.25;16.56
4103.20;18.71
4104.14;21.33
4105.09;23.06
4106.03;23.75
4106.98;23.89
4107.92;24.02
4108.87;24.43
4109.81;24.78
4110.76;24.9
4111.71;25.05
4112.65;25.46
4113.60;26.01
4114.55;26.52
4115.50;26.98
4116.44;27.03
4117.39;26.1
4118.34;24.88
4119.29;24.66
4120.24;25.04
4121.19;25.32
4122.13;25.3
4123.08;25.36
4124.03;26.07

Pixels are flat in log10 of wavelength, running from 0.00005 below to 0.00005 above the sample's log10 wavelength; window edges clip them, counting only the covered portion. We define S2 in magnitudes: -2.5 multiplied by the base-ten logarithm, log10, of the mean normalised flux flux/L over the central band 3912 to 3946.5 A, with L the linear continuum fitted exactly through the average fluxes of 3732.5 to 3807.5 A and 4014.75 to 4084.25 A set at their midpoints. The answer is 0.42 mag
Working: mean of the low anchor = 18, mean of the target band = 14.7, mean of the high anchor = 24.5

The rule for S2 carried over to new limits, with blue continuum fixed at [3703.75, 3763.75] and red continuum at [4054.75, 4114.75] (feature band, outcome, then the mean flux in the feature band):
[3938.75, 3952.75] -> 0.168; 18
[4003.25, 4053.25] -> -0.086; 24.7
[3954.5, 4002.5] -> 0.154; 18.9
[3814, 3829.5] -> 0.046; 17.5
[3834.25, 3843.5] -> 0.310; 14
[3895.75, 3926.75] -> 0.019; 19.9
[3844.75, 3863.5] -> -0.093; 20.6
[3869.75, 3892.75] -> 0.053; 18.6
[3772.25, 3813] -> -0.157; 20.3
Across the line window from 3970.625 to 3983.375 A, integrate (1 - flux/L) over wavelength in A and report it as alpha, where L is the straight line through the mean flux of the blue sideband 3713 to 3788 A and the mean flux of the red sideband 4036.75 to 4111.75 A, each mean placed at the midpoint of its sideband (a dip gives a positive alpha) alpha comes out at 2.4 A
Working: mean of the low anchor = 17.6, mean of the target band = 18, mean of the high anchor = 24.2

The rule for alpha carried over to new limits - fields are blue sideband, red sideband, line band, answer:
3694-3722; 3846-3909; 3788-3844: 3.4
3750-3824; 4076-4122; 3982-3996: -0.7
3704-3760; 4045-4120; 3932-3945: 6.4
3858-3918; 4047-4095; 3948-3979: 8.5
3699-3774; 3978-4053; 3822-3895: 6.0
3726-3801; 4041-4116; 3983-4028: -3.3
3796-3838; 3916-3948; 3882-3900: -3.2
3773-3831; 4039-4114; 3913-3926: 1.1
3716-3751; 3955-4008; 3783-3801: -2.2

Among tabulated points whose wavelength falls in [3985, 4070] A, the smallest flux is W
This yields 20.38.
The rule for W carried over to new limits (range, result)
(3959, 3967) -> 6.355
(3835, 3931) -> 7.625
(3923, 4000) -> 3.188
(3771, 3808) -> 12.98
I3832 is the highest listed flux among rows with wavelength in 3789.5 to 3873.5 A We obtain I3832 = 23.87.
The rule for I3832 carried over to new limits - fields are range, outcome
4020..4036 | 26.19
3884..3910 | 21.01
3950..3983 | 22.99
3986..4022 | 26.37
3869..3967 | 22.28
